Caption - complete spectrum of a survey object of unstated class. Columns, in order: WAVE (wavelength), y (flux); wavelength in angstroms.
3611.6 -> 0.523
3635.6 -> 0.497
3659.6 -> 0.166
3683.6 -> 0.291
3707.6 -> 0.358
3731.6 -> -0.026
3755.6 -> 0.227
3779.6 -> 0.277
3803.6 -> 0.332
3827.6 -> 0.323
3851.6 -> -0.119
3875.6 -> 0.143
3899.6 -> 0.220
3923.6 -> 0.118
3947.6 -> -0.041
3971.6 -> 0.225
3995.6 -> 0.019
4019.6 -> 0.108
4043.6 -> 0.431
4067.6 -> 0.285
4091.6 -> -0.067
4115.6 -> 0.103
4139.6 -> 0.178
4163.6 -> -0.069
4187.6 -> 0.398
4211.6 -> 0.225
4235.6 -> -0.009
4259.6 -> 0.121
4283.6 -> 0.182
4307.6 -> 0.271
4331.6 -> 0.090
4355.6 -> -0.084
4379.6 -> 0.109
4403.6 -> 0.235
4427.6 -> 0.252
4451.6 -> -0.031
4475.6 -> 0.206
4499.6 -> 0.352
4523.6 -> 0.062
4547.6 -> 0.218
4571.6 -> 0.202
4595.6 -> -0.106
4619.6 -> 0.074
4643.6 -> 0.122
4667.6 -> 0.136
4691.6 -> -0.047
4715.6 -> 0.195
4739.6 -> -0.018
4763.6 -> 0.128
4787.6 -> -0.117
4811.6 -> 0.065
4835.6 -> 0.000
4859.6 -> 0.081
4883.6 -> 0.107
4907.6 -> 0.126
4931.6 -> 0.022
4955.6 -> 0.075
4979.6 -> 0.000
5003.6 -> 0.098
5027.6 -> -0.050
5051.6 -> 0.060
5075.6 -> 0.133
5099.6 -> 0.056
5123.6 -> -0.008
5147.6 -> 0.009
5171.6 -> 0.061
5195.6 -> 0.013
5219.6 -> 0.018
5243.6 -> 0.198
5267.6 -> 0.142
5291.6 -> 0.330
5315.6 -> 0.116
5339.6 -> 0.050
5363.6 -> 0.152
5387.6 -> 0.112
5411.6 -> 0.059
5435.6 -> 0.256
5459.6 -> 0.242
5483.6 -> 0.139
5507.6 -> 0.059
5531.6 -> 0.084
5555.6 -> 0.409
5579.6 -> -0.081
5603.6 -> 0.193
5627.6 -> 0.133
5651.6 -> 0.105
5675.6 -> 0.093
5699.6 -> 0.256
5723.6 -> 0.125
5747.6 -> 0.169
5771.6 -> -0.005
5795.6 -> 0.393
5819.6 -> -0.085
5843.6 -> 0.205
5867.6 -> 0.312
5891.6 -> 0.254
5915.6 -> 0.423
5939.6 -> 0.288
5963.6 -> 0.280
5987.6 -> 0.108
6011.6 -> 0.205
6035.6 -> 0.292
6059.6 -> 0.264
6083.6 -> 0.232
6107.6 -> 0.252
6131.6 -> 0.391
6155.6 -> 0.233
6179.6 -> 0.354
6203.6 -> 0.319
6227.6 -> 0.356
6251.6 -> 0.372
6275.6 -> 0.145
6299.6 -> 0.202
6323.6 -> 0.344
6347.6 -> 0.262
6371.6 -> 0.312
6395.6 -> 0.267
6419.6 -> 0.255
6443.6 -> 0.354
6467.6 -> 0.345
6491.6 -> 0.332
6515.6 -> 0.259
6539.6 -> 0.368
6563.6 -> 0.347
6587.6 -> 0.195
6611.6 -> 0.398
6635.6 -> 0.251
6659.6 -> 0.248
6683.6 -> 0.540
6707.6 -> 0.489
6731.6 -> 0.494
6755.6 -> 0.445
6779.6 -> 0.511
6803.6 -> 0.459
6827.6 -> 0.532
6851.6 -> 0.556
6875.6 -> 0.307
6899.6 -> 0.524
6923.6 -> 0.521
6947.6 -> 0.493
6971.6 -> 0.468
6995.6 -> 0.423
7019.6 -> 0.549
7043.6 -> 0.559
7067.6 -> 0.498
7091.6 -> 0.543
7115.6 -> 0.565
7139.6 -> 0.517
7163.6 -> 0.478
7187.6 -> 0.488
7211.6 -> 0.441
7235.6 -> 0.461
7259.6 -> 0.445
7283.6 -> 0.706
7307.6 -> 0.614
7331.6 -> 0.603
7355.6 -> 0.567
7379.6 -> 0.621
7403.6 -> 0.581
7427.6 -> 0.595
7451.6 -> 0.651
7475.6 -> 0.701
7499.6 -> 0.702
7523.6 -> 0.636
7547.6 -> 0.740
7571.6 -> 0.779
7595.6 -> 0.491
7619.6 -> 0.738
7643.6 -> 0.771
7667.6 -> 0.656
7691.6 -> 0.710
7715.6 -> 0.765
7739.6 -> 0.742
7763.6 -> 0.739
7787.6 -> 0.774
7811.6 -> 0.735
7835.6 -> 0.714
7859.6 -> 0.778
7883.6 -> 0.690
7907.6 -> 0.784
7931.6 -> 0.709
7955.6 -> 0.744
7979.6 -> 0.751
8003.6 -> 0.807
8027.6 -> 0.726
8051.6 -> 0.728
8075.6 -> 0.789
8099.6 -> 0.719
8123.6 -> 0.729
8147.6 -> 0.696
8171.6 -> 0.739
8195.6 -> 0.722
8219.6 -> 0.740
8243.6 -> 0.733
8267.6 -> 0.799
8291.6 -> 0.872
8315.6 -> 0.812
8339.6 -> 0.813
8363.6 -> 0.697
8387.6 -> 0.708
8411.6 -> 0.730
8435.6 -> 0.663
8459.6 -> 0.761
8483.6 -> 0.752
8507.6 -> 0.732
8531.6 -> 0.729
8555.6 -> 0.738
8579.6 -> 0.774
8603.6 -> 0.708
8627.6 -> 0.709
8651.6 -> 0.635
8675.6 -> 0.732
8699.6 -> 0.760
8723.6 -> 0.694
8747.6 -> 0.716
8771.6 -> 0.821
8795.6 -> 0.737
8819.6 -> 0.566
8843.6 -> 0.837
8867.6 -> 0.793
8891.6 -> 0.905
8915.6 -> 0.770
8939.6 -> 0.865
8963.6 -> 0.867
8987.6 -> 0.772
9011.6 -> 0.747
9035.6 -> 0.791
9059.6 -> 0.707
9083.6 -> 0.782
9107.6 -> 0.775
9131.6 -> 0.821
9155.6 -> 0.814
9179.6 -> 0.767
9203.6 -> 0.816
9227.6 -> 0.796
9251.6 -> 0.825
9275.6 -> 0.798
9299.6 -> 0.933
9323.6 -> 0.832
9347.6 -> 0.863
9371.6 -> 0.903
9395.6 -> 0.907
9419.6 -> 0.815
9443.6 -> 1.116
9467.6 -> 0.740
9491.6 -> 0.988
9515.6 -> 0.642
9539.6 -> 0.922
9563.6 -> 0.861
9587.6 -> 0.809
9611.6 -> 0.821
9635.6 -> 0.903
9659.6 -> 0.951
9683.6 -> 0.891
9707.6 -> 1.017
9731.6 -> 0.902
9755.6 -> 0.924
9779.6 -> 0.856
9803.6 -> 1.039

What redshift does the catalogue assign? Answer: 0.675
